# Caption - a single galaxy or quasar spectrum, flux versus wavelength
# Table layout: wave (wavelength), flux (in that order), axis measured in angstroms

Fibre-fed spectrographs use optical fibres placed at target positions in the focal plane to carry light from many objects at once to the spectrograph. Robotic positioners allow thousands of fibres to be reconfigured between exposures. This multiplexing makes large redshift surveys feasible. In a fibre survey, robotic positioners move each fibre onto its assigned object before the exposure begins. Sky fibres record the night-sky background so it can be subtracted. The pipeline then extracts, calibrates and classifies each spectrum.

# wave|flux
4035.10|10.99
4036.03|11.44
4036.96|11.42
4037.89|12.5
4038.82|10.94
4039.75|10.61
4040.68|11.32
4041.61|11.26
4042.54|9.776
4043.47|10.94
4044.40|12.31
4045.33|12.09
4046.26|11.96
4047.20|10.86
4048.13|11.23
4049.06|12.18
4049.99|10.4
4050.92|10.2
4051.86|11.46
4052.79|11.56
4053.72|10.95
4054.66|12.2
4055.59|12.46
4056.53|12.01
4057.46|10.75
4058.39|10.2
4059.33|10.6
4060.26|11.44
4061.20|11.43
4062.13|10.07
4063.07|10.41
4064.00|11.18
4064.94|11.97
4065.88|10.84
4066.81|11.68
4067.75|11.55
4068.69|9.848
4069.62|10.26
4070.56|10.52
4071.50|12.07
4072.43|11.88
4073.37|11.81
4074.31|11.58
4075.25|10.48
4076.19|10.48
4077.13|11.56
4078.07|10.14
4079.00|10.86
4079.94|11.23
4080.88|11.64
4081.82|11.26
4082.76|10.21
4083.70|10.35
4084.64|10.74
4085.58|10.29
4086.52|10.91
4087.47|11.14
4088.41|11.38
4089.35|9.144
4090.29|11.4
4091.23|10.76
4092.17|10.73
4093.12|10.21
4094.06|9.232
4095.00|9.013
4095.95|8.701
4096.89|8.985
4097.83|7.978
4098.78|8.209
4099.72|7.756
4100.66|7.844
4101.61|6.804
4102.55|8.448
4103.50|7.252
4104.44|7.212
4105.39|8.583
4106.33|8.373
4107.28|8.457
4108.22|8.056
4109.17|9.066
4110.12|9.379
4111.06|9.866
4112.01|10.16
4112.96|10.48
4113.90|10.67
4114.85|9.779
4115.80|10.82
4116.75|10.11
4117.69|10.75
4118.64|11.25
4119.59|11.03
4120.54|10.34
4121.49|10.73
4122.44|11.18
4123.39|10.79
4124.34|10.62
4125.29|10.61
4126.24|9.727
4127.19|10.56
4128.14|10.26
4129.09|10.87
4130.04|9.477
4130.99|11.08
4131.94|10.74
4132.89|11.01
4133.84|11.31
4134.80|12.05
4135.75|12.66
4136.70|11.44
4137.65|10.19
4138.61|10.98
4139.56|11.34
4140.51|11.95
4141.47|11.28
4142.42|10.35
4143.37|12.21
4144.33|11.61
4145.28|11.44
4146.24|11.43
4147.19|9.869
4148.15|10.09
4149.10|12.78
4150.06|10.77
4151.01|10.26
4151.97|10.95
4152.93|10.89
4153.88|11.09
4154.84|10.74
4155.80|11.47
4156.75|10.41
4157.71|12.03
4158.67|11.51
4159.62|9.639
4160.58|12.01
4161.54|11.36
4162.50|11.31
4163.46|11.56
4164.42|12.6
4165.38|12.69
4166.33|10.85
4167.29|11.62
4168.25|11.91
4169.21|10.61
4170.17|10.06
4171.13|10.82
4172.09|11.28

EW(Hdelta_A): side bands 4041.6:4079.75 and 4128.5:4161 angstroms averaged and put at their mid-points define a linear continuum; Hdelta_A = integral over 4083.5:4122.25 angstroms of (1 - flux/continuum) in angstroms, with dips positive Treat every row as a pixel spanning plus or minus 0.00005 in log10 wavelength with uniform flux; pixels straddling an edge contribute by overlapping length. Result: 5.42 angstroms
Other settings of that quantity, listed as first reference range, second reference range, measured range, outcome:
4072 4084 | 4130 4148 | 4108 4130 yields 1.6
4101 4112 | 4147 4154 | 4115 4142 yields -3.6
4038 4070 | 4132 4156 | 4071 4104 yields 3.3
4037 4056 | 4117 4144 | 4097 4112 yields 3.8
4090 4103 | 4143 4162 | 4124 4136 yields -0.6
